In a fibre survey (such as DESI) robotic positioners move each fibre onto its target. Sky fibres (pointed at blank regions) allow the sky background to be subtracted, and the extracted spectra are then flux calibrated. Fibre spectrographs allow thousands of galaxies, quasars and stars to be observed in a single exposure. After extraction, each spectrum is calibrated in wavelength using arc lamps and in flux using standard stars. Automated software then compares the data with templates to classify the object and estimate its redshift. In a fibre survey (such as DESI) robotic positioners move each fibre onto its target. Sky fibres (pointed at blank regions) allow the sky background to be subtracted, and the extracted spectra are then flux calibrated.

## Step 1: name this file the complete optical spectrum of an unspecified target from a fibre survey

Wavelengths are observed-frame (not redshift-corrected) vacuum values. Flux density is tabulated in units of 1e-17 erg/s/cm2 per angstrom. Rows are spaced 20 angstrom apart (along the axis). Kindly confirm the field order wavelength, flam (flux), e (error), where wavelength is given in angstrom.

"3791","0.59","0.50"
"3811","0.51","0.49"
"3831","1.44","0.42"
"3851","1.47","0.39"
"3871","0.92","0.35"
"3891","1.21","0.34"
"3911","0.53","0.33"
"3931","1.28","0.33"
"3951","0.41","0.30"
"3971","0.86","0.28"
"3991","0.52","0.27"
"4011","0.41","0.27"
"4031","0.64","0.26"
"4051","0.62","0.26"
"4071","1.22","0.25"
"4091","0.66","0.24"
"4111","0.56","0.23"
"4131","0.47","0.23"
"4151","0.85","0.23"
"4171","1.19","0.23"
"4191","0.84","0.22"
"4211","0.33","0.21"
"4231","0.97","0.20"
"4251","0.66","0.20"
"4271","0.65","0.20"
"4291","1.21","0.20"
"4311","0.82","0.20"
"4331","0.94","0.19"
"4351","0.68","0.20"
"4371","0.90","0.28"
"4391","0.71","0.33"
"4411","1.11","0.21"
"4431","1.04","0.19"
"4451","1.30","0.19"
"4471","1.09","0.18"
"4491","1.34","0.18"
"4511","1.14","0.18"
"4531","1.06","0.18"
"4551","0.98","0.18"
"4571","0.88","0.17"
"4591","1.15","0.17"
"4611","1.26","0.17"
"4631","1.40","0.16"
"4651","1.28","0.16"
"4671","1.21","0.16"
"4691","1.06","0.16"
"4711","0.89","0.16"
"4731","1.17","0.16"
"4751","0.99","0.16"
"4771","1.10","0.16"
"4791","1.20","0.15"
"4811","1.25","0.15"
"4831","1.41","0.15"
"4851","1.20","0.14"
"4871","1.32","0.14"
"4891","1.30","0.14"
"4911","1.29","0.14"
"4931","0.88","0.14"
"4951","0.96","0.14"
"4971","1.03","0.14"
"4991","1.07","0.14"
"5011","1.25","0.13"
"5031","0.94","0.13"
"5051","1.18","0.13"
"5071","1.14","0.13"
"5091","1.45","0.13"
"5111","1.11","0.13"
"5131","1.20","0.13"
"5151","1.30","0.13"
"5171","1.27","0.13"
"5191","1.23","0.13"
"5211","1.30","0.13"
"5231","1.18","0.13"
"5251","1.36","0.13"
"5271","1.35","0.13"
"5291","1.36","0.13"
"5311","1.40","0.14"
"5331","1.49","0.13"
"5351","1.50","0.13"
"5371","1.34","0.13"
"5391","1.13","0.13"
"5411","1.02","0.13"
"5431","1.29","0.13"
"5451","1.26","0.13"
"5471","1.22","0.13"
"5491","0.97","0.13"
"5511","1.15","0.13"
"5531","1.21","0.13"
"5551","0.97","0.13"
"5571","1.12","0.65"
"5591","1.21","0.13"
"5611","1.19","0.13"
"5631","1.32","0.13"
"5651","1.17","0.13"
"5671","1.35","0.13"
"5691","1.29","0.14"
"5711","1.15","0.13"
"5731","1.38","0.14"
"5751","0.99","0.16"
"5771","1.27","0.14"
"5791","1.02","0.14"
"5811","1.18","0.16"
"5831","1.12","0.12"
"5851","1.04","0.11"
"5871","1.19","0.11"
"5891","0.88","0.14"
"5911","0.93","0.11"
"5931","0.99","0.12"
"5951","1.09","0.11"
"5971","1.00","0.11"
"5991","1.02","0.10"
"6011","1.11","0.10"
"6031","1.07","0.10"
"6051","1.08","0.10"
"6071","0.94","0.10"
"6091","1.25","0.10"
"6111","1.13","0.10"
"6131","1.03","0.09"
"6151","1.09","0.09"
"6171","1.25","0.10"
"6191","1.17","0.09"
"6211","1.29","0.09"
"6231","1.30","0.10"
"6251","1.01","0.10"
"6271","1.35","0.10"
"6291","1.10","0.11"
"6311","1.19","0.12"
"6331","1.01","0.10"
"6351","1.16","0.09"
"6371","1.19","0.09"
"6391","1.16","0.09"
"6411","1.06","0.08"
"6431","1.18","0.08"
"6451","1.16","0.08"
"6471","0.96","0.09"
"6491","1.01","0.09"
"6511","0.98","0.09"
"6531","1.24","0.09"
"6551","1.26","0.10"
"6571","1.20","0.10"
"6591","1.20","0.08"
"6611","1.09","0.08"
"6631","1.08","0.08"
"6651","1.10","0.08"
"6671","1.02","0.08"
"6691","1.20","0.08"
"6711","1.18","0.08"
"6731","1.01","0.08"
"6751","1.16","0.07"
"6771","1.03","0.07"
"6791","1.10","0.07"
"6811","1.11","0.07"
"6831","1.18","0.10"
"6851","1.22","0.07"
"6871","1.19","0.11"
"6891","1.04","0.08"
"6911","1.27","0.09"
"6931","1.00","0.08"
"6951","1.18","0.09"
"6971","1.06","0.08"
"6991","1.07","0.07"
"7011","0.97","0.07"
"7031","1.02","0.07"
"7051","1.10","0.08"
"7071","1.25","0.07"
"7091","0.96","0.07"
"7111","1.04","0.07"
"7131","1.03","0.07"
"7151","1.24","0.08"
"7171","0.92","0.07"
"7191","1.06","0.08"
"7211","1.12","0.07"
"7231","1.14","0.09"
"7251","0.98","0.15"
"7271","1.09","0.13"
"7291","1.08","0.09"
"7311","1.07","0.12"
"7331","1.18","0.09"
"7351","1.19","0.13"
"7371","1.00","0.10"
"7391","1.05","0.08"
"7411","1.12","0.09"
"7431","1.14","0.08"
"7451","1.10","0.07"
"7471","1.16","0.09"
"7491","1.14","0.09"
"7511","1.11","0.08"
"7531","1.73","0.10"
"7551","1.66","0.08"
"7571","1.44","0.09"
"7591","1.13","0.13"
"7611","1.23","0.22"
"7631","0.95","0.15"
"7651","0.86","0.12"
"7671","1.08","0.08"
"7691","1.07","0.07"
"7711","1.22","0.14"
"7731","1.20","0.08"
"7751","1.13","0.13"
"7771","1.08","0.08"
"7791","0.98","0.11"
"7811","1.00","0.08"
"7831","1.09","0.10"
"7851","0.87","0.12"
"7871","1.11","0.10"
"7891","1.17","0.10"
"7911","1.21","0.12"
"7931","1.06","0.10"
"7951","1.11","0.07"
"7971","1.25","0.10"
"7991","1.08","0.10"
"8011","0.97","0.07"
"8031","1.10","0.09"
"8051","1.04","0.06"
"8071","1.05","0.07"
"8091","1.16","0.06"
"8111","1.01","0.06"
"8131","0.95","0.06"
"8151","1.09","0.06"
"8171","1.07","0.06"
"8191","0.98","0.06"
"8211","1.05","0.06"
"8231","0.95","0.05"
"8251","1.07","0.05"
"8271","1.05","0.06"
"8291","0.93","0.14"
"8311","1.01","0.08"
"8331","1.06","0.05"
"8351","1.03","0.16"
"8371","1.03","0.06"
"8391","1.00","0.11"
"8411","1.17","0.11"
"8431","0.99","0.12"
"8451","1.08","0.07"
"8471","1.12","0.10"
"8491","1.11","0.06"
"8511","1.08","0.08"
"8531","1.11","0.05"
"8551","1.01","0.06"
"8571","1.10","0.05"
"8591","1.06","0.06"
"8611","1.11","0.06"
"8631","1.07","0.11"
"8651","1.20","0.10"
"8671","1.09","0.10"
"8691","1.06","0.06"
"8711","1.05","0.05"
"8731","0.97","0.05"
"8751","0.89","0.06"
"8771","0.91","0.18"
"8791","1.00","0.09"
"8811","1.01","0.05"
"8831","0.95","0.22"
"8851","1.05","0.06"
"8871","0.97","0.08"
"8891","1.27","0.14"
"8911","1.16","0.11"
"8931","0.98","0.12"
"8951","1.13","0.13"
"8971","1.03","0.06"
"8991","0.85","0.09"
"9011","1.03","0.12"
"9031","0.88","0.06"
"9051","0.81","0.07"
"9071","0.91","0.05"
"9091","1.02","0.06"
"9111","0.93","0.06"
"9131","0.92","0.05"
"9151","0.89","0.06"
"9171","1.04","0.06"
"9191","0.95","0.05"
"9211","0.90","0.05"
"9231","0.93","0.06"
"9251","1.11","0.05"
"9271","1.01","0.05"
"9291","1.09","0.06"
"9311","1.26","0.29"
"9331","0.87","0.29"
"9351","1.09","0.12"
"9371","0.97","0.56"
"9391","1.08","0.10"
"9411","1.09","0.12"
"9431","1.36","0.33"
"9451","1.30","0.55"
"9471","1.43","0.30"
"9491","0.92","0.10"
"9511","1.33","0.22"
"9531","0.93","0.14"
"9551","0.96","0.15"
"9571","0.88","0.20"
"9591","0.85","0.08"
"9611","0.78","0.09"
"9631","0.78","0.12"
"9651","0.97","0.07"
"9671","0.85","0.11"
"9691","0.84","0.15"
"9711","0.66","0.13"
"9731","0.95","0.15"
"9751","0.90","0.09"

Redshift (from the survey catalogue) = 0.149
